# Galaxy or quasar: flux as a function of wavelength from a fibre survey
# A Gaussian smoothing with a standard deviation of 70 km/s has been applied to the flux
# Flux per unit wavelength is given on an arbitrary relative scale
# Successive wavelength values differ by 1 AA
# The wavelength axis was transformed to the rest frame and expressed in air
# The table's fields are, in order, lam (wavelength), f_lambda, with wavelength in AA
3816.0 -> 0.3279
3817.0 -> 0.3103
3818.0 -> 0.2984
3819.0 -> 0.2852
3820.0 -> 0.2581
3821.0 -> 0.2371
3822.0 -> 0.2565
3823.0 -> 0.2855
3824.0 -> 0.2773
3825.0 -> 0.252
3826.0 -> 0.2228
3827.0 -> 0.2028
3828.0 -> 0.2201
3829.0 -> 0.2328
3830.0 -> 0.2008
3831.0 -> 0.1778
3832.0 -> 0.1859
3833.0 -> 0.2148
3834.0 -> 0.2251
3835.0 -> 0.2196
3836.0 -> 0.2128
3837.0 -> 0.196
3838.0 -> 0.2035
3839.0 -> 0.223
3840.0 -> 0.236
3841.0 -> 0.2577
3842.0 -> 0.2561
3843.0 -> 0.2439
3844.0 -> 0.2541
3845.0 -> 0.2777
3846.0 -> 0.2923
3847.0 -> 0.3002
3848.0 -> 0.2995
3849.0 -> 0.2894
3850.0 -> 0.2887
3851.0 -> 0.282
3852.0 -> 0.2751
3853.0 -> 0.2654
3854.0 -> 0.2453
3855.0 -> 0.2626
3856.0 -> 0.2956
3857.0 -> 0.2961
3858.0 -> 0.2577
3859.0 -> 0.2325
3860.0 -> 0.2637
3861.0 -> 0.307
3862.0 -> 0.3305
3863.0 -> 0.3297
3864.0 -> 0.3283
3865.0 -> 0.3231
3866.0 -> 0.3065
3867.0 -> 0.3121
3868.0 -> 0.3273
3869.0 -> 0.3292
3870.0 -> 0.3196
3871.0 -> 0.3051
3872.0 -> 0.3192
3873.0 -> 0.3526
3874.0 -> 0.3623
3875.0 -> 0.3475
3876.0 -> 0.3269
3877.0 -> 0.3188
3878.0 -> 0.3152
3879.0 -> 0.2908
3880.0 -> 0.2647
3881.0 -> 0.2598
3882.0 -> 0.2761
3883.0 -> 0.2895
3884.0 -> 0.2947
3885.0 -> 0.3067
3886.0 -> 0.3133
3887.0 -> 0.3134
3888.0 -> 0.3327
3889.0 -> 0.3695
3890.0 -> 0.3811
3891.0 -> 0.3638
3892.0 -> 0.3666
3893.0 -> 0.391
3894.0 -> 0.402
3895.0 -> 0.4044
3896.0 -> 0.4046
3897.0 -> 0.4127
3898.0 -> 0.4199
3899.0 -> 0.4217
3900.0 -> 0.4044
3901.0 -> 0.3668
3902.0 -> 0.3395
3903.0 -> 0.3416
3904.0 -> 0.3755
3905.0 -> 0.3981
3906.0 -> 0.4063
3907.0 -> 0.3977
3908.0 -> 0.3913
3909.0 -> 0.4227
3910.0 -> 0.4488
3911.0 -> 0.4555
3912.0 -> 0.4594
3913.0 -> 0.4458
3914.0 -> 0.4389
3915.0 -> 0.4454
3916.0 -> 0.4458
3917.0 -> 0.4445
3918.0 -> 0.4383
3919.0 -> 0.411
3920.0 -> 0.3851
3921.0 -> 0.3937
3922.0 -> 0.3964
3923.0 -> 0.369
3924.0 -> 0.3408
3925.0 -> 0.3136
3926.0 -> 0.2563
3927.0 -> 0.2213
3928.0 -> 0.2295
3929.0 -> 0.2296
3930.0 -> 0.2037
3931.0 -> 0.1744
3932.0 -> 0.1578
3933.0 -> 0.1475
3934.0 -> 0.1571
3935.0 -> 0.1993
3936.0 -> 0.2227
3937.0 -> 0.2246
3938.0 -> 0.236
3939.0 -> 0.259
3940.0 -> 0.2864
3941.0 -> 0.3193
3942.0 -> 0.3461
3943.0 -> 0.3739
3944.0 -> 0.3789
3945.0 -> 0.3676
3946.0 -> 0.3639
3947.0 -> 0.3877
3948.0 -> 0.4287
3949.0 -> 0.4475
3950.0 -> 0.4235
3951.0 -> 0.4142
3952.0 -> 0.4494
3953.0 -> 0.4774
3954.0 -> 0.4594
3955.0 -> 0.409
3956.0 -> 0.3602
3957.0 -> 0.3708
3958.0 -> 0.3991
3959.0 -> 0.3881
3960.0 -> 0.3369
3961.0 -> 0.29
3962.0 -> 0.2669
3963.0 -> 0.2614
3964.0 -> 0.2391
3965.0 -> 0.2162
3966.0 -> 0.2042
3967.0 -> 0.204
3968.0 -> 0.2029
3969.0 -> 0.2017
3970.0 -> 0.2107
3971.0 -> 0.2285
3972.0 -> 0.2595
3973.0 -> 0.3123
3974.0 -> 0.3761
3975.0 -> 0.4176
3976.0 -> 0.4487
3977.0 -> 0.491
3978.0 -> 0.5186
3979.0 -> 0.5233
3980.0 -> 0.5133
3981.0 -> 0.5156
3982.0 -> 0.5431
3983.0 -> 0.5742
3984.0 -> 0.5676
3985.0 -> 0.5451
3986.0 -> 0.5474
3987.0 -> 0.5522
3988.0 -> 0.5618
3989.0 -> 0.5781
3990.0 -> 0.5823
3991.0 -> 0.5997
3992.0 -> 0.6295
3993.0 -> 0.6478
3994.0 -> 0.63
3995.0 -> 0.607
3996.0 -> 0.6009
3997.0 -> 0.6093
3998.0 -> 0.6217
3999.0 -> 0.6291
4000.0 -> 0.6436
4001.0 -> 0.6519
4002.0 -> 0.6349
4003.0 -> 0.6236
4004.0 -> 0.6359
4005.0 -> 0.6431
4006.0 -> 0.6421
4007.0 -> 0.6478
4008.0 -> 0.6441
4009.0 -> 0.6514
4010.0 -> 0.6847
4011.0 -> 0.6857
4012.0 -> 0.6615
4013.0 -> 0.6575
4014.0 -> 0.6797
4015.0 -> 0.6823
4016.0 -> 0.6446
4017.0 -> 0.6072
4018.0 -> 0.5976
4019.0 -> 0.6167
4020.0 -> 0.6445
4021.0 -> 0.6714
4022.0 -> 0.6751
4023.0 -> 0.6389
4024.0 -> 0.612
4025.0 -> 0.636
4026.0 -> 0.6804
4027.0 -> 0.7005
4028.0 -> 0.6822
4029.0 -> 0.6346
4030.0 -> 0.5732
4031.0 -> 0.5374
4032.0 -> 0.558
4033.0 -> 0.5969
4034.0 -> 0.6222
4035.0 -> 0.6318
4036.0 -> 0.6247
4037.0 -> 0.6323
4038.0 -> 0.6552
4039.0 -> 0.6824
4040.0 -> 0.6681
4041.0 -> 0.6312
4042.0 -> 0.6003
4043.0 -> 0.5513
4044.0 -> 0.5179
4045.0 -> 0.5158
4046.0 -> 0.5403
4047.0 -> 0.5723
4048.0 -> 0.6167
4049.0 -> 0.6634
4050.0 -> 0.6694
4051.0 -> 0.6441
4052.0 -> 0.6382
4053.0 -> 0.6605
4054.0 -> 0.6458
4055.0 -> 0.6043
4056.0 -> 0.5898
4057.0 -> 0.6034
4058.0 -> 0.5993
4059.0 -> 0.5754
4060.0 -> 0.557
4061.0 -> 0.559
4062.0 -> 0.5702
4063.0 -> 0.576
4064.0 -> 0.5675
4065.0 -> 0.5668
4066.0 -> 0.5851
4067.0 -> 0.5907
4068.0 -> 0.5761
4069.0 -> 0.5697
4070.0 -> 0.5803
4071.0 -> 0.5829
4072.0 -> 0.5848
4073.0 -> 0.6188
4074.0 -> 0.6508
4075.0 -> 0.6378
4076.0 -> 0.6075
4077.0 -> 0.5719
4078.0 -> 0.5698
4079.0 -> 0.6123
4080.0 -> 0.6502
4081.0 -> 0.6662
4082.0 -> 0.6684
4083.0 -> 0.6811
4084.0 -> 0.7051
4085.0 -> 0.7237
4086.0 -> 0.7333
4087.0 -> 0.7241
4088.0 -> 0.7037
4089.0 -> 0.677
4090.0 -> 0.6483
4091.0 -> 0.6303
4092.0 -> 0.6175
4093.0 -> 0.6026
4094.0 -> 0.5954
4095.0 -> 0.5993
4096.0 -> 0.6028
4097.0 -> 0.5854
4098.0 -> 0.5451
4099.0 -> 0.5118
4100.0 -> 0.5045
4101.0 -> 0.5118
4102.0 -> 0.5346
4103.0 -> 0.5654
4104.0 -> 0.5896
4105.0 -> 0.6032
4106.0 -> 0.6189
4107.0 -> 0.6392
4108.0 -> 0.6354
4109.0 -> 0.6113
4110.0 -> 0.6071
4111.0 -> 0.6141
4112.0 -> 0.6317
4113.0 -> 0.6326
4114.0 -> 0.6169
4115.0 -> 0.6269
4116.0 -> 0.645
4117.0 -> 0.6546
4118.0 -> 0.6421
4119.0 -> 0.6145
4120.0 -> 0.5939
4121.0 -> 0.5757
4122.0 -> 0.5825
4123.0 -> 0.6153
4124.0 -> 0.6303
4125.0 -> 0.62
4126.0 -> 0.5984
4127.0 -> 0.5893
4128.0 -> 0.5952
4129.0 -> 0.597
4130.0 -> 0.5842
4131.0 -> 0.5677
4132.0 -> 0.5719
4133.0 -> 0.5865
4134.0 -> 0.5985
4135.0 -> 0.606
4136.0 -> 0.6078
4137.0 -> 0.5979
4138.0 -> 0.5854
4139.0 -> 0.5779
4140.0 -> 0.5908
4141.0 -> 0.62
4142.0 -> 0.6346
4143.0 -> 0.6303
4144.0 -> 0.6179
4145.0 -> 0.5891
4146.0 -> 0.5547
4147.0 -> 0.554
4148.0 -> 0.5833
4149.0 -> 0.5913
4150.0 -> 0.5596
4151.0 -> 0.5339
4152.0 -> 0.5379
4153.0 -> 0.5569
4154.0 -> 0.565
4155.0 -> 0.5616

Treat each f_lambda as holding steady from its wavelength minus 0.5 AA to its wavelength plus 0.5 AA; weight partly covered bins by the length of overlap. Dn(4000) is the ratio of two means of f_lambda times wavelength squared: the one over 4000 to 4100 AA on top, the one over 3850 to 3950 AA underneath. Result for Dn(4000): 2.0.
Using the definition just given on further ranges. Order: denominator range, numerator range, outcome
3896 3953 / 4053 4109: 1.87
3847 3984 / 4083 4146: 1.97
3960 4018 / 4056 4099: 1.25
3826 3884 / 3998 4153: 2.50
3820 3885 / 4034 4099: 2.51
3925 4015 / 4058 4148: 1.49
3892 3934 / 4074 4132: 1.87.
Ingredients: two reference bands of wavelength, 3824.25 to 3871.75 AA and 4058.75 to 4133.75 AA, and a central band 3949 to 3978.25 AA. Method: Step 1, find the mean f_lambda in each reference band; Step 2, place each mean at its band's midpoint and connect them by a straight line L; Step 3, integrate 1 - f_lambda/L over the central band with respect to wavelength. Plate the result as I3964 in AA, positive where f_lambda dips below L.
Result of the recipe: 5.8 AA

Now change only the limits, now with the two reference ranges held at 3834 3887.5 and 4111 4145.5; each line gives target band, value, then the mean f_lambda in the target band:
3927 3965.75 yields 7.85 AA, 0.311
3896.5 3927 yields -4.40 AA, 0.397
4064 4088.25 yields -3.77 AA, 0.63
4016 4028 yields -4.15 AA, 0.645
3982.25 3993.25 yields -3.50 AA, 0.578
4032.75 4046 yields -2.85 AA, 0.608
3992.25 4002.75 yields -4.14 AA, 0.628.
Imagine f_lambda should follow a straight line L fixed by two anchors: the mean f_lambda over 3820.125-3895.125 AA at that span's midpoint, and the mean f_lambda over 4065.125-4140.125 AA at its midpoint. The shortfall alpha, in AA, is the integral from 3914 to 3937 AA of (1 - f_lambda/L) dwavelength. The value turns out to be 4.4 AA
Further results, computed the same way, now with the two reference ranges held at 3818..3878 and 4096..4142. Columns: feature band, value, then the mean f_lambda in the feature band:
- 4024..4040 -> -4.5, 0.63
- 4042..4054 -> -2.1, 0.601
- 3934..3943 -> 2.8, 0.262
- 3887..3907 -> -3.2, 0.383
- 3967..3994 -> -2.0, 0.465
